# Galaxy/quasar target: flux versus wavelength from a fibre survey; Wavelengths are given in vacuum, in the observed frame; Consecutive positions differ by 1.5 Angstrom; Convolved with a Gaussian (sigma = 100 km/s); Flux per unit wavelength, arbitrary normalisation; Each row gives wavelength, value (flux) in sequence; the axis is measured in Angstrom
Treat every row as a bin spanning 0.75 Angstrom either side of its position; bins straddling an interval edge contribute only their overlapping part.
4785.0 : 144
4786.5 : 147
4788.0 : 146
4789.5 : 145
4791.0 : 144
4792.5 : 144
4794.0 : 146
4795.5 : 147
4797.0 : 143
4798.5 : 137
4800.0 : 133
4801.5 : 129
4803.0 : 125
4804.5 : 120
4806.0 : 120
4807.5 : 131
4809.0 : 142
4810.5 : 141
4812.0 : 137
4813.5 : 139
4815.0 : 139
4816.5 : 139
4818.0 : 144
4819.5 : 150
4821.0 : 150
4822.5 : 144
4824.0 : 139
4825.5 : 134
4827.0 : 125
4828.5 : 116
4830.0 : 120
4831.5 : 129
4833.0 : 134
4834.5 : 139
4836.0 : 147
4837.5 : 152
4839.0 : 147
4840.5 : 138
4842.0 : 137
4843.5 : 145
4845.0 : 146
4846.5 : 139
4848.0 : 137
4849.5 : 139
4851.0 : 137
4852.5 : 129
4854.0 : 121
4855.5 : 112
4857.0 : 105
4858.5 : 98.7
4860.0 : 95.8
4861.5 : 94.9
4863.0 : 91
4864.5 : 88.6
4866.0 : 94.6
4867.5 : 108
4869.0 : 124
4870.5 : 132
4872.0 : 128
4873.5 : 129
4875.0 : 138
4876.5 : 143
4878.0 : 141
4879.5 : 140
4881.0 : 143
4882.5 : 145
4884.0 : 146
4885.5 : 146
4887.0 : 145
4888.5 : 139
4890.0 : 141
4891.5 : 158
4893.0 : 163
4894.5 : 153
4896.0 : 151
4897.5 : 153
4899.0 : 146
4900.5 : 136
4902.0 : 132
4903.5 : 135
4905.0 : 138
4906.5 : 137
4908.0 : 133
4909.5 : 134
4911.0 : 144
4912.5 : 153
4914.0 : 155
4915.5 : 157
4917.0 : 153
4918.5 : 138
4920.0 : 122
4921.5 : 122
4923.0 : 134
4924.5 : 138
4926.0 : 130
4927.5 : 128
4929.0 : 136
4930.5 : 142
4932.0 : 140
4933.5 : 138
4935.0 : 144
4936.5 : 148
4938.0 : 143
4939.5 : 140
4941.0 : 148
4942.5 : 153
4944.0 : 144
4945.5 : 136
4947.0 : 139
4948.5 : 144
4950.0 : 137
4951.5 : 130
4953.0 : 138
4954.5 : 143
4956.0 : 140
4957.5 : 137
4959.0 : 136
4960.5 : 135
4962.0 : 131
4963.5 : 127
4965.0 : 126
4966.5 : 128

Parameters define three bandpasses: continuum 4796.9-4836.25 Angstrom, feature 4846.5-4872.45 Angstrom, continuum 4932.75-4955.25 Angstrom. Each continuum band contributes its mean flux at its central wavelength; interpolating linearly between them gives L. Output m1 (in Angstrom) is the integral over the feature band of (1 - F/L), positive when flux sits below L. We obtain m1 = 4.3 Angstrom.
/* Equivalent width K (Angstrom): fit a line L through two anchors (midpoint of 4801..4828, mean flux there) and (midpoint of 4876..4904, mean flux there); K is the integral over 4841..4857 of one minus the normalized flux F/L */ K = 0.8 Angstrom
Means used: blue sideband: 136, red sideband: 145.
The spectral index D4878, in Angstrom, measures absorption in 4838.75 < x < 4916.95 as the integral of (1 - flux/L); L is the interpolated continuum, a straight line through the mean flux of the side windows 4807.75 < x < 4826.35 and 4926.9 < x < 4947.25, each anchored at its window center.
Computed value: 4.1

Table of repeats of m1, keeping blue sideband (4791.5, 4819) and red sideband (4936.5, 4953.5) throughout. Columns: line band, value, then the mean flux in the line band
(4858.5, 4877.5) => 3.44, 114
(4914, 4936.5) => 0.40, 138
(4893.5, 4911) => -0.15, 141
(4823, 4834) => 0.70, 129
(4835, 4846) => -0.52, 144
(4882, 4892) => -0.43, 145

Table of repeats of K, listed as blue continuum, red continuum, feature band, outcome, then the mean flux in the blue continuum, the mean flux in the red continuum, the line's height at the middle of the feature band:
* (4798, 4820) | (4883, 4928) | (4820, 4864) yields 2.7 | 135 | 142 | 137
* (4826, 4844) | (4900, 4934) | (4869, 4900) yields -1.4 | 136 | 138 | 137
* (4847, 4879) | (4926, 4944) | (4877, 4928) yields -4.4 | 119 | 141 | 131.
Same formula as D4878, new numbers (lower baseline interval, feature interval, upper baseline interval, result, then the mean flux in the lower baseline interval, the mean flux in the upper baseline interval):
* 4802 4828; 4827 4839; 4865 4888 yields 0.1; 136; 133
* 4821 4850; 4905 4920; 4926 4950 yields -0.3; 138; 141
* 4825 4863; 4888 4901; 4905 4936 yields -1.4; 128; 139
